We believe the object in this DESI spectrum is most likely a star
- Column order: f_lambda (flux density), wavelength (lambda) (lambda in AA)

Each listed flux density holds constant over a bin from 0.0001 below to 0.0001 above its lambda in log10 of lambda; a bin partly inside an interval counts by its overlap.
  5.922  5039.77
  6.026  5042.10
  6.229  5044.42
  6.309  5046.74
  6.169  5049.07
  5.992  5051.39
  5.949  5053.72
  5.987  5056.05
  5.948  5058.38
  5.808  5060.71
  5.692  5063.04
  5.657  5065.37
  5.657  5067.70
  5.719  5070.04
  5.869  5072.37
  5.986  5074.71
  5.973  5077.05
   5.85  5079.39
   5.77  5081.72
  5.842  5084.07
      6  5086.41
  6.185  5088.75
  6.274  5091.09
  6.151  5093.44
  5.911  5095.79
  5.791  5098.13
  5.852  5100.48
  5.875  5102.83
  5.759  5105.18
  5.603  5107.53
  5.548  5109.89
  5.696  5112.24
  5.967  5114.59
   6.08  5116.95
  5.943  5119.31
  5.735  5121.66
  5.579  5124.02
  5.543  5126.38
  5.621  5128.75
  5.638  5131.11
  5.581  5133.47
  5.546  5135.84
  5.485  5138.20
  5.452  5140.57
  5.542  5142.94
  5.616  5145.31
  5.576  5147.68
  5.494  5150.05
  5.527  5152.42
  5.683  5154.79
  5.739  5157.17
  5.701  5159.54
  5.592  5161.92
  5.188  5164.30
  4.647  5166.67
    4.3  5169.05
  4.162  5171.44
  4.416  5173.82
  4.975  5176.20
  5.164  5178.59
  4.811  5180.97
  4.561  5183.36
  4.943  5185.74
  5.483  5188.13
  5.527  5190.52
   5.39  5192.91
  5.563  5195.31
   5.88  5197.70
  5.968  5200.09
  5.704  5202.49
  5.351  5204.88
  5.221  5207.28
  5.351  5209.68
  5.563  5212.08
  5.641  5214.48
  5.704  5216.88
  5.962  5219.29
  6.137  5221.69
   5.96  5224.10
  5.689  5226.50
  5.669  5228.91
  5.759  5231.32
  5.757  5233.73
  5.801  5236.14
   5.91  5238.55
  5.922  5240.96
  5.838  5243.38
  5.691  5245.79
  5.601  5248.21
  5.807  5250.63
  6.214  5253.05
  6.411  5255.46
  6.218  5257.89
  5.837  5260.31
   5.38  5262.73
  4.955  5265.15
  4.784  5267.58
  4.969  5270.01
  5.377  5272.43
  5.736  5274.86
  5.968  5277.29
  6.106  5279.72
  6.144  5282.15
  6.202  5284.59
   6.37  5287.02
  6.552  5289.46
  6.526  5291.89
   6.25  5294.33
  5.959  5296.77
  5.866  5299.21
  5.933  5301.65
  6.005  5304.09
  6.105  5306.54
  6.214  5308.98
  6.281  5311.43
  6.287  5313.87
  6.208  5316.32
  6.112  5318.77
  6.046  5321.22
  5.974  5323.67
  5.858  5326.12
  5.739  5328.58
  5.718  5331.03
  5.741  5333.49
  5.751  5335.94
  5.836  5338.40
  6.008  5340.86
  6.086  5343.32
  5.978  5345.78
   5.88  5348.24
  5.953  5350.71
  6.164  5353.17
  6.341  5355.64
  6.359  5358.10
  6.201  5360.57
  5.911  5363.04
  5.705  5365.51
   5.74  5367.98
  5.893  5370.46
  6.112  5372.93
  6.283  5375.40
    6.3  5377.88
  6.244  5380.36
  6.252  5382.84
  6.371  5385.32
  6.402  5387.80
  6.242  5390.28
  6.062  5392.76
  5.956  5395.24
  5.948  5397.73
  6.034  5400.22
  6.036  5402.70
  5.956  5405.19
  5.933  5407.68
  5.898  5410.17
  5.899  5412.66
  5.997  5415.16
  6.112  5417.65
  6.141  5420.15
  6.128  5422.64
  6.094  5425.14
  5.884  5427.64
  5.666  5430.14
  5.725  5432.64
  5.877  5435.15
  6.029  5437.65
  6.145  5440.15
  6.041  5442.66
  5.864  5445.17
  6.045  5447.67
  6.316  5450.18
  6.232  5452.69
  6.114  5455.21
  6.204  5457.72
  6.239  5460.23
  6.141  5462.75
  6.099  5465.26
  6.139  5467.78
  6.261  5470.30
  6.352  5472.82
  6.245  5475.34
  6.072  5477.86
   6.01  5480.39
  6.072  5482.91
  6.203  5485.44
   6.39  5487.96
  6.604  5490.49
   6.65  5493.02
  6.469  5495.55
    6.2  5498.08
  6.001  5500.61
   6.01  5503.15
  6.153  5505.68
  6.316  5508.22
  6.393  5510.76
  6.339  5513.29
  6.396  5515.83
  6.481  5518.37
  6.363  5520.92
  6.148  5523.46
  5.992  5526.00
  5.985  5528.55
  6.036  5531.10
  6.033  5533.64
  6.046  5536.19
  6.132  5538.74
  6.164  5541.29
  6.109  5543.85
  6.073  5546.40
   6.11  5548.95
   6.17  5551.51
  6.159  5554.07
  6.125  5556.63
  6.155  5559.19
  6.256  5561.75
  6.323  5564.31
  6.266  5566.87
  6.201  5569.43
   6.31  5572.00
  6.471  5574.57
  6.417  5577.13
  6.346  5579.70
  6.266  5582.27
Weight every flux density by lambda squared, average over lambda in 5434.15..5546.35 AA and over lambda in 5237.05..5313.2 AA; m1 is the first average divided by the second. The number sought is 1.13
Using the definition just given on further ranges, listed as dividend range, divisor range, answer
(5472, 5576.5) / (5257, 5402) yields 1.11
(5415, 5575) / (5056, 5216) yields 1.27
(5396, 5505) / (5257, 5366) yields 1.08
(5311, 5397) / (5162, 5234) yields 1.20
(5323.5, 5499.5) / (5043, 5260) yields 1.18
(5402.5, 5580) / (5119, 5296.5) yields 1.22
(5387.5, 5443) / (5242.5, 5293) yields 1.09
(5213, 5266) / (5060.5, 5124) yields 1.05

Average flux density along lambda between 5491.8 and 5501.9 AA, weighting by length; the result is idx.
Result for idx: 6.33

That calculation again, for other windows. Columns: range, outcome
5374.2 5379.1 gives 6.29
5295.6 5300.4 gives 5.91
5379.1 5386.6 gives 6.29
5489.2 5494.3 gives 6.62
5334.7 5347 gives 5.93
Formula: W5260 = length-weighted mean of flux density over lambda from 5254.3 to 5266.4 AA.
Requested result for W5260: 5.75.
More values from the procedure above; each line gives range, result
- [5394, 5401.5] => 5.98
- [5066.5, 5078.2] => 5.84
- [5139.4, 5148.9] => 5.55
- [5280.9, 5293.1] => 6.36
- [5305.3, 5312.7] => 6.2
